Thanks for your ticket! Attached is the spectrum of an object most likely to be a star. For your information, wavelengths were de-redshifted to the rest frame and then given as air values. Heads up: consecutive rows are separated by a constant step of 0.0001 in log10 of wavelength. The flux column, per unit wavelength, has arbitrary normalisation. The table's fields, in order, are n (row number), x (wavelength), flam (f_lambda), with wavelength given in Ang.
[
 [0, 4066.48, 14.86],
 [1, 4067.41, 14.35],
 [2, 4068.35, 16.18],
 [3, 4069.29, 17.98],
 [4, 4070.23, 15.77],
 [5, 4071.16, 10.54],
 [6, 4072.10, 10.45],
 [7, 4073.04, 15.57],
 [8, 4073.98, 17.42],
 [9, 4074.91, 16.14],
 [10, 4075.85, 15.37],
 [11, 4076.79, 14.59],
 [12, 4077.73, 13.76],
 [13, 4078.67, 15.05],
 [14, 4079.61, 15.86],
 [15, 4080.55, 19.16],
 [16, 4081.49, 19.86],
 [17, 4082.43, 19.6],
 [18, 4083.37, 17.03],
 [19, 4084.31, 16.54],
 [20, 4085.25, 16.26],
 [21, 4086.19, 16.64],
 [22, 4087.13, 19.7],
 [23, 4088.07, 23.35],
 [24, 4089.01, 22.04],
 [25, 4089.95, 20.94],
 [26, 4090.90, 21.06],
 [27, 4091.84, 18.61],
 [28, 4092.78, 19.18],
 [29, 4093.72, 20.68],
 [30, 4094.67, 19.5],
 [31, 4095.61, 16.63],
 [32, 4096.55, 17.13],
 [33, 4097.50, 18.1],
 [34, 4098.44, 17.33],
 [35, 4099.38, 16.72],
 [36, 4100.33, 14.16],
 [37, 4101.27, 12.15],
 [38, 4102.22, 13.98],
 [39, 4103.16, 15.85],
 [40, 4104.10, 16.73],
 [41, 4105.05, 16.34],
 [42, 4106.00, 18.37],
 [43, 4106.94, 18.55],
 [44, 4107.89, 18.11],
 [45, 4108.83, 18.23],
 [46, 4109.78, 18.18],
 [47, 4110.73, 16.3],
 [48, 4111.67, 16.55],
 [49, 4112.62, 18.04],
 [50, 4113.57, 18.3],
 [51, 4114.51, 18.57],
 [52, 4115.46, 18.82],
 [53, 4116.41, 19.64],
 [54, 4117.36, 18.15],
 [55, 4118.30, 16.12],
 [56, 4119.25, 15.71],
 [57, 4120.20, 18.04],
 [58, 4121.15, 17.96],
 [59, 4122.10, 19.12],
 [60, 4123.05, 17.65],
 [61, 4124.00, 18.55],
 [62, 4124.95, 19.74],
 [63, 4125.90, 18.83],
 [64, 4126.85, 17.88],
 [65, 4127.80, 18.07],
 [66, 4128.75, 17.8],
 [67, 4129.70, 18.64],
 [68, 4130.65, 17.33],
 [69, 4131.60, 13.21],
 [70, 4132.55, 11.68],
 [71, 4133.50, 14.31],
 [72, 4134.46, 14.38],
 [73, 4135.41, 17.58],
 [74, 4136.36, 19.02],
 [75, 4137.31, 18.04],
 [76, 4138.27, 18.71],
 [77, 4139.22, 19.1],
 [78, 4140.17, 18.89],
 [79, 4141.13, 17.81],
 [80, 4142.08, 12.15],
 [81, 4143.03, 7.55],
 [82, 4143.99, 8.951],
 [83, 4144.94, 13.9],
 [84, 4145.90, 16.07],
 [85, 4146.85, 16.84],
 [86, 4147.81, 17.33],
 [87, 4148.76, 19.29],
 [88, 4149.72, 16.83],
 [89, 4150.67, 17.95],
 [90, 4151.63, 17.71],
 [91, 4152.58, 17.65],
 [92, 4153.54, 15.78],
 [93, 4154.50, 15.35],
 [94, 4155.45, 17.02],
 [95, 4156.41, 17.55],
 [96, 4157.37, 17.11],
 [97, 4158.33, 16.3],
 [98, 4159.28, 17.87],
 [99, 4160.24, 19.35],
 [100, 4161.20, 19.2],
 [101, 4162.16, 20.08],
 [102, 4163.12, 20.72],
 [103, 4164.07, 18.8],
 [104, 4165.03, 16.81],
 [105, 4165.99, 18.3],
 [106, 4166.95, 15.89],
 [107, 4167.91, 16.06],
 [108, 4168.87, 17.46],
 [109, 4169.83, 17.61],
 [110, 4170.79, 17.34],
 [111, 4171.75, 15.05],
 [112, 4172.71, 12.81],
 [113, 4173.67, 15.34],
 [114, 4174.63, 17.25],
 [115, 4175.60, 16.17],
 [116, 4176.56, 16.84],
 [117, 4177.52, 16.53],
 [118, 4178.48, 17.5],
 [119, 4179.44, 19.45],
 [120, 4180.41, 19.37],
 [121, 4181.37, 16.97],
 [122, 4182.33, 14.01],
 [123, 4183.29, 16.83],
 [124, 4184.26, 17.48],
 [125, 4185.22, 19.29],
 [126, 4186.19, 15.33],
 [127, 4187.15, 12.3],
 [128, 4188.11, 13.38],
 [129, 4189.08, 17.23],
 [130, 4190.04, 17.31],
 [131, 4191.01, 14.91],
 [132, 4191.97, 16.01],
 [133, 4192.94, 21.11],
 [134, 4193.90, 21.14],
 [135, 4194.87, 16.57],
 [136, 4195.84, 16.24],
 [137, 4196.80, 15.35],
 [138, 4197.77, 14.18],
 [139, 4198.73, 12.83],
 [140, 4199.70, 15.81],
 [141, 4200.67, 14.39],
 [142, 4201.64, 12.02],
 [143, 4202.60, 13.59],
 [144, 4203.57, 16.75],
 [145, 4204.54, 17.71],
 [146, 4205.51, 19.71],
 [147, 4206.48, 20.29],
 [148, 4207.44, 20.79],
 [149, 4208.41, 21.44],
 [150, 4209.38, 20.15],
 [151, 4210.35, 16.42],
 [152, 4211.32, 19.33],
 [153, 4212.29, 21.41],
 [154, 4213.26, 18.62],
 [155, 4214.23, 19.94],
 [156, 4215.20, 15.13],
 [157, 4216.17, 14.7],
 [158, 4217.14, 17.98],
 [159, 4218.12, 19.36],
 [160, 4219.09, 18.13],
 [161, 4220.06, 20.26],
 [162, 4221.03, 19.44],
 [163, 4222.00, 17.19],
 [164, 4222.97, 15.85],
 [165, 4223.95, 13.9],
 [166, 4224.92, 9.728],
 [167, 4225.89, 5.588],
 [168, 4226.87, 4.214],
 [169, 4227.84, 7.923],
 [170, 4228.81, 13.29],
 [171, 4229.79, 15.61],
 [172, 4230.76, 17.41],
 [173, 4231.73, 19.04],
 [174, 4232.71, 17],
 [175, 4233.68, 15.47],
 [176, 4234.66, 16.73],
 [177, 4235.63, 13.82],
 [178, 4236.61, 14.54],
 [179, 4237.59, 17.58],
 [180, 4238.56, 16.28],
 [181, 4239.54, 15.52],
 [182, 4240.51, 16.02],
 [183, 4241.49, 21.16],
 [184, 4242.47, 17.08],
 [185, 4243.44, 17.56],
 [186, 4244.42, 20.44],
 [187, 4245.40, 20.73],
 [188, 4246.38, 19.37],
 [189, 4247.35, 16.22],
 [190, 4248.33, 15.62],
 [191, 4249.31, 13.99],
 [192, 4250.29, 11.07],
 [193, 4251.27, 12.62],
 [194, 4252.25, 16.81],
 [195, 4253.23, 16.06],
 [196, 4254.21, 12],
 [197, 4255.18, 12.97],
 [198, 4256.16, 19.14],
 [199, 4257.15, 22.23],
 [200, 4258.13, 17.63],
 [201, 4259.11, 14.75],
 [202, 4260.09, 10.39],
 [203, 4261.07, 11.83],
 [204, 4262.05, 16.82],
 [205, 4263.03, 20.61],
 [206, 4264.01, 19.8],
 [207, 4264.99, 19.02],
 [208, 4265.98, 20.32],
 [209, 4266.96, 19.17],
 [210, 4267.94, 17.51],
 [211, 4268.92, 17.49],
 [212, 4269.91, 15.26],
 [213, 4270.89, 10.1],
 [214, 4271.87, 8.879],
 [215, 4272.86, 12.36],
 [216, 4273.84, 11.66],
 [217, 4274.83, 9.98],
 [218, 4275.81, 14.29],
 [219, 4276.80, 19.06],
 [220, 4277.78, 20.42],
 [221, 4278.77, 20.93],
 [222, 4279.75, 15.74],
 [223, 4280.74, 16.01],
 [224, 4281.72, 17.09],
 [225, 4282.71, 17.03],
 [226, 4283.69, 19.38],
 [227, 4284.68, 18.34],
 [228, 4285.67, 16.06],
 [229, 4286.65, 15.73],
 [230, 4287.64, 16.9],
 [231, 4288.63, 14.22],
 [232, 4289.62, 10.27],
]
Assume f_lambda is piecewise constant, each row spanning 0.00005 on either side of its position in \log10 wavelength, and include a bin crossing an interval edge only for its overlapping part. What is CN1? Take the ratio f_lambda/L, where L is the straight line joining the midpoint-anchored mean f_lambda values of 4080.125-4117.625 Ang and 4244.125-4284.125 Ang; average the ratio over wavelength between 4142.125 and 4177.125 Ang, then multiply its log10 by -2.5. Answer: 0.049 mag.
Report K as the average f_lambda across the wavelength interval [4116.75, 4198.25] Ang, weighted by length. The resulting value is 16.8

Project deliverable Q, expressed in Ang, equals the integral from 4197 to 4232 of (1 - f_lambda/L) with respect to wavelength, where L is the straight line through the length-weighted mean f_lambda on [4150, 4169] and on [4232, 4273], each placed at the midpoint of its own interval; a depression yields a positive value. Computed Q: 1.52 Ang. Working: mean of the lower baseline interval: 17.6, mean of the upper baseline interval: 16.2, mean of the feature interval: 16.1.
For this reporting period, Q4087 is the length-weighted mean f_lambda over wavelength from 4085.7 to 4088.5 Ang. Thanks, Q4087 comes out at 19.8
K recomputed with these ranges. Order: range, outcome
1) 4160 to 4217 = 17.1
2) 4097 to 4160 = 16.8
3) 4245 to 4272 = 16.1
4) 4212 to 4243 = 15.8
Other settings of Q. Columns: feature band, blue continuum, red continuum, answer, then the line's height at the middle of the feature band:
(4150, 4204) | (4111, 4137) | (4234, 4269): 1.27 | 17.1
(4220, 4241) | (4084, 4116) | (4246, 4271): 2.48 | 16.5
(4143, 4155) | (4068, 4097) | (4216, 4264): 0.66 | 16.7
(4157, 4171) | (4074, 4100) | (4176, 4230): -0.87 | 16.9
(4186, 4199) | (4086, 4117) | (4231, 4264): 0.73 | 17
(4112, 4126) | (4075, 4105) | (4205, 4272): -0.73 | 17.3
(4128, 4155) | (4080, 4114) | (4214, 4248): 1.87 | 17.3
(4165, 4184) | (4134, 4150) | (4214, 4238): -1.23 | 15.7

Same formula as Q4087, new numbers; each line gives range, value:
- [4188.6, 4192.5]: 16.4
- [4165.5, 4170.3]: 17.1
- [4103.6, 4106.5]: 17.2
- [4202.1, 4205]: 16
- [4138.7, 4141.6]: 18.6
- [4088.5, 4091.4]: 21.3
